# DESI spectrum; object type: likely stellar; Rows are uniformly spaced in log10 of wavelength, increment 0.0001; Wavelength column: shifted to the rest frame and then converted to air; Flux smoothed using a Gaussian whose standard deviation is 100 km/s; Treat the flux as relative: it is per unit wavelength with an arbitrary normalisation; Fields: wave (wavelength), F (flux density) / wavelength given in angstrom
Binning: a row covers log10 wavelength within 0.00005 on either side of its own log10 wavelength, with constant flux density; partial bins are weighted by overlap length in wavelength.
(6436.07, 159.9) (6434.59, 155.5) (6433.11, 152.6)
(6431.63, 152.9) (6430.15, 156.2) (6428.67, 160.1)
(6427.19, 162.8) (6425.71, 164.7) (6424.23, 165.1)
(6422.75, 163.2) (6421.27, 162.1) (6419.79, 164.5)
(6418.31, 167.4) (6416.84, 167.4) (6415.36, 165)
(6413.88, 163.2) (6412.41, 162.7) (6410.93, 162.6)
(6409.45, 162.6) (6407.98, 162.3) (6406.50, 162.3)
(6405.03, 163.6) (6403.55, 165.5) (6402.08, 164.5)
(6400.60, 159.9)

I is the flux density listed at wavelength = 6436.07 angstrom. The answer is 159.9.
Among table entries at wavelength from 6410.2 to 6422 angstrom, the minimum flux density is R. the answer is 162.1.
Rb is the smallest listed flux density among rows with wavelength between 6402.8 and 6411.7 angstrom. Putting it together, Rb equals 162.3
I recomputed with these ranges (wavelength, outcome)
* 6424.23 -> 165.1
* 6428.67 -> 160.1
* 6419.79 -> 164.5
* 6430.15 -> 156.2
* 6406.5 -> 162.3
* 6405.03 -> 163.6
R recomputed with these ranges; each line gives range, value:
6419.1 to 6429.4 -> 160.1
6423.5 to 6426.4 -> 164.7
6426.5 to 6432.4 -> 152.9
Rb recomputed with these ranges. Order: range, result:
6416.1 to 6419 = 167.4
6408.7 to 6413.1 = 162.6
